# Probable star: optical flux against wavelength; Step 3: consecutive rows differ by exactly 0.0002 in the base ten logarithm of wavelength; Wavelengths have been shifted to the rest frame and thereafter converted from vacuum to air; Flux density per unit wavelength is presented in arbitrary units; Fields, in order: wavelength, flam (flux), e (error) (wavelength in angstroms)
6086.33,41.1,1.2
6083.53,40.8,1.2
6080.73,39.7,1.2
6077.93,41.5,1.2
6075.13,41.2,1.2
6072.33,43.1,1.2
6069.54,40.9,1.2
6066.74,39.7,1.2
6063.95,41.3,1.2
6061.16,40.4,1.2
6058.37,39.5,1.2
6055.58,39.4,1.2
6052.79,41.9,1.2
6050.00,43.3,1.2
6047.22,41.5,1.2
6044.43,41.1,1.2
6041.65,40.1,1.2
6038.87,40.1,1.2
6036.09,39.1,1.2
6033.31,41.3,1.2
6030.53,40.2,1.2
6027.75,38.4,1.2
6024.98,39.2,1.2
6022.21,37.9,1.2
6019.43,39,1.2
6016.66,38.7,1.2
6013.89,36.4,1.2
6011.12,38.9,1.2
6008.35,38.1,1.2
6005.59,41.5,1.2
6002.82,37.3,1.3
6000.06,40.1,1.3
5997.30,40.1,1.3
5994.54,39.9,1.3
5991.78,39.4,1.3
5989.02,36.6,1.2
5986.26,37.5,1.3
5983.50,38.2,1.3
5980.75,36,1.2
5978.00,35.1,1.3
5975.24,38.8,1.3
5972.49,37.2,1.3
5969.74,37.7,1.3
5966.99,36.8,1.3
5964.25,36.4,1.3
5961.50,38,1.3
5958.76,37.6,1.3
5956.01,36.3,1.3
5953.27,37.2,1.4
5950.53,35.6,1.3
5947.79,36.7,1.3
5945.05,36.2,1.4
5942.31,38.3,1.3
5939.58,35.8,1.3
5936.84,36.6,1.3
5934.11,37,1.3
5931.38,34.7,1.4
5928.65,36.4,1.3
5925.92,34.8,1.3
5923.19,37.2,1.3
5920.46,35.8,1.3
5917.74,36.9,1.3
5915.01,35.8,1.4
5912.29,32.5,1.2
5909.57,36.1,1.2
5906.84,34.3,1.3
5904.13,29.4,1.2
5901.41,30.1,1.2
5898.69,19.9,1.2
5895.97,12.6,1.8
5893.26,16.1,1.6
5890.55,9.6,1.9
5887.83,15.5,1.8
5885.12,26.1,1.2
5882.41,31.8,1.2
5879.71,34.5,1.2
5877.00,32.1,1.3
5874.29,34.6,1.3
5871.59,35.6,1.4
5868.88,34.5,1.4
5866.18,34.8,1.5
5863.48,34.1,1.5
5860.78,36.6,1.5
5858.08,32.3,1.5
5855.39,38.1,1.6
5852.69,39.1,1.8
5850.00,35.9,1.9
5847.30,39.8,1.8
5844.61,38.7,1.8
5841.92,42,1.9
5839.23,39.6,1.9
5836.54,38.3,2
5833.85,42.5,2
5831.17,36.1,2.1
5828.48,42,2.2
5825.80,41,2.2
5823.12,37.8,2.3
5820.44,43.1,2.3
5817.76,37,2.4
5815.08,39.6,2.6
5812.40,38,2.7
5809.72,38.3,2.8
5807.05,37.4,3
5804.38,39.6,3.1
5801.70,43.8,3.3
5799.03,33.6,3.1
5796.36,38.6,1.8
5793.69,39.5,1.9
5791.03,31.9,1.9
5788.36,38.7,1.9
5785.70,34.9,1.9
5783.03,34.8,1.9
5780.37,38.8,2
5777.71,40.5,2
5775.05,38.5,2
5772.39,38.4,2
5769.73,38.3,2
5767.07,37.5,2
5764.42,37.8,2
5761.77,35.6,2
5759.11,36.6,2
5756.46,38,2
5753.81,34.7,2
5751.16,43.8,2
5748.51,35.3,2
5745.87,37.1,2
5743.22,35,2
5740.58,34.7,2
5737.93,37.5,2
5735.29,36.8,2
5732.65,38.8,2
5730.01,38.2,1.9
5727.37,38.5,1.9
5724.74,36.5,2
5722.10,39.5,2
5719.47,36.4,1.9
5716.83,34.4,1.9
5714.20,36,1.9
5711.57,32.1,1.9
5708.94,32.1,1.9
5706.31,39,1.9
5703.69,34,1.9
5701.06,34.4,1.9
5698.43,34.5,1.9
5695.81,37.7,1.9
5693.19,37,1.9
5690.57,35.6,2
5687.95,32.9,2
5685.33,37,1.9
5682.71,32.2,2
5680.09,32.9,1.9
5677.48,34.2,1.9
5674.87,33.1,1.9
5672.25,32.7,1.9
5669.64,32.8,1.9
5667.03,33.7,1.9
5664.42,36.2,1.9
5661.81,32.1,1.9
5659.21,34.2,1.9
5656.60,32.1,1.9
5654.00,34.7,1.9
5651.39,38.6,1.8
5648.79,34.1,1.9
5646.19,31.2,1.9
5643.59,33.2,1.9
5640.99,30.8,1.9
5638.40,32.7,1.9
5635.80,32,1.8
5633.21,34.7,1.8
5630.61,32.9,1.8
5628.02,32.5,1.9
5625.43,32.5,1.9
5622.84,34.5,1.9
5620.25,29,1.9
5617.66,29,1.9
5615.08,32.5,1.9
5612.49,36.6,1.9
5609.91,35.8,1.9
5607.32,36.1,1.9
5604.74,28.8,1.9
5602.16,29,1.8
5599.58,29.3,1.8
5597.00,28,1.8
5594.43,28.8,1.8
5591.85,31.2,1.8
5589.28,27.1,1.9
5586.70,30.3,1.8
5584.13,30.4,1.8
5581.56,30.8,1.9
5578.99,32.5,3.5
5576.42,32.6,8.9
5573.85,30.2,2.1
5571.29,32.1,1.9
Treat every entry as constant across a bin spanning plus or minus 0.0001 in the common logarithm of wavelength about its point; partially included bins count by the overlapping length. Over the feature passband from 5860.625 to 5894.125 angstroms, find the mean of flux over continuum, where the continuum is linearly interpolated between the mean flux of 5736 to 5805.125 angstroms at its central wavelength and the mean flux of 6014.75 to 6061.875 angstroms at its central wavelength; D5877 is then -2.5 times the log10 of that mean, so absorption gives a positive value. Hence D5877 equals 0.31 mag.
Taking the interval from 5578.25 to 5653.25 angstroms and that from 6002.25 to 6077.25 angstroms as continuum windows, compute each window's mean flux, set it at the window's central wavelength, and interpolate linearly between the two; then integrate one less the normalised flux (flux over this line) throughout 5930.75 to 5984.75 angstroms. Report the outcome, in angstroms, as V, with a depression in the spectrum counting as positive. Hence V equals 2.3 angstroms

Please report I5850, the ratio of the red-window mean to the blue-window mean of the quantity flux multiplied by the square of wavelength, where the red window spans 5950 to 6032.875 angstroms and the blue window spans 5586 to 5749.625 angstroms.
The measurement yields 1.25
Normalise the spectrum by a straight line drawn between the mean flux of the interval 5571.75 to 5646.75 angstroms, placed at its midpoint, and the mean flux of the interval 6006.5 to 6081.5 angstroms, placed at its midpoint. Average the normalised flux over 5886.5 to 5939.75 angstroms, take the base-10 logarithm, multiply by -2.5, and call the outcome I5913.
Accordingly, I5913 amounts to 0.254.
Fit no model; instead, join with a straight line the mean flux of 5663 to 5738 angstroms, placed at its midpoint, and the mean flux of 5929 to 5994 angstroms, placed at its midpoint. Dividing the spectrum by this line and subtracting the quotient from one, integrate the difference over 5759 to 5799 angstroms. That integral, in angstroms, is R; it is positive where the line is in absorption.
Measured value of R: -1.6 angstroms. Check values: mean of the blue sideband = 35.4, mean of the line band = 37.3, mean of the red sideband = 37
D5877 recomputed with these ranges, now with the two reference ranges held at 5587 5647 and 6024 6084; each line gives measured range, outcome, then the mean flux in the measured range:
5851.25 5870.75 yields 0.03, 35.6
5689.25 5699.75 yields -0.09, 36.2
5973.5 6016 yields 0.03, 38.3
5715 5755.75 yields -0.09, 37.1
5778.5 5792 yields -0.03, 36.1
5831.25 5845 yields -0.11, 40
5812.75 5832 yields -0.11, 39.5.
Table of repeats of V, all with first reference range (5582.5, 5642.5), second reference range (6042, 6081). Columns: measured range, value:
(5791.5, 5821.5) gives -2.6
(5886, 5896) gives 6.2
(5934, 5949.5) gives 0.7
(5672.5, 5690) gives -0.4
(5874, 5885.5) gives 1.6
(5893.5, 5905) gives 4.8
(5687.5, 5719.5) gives -1.6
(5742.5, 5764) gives -1.6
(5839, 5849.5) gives -1.0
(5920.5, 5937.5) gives 1.0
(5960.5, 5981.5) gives 1.1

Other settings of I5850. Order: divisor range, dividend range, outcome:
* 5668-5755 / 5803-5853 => 1.15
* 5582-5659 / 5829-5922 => 1.11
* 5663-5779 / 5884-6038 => 1.05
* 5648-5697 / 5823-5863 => 1.19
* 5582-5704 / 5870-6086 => 1.24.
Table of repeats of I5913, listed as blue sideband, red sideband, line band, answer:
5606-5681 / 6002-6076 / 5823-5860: -0.06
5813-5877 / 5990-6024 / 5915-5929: 0.06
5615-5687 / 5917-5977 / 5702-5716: -0.02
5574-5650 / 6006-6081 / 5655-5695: -0.03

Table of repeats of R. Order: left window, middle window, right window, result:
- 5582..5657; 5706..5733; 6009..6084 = -1.9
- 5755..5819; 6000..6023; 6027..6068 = 0.9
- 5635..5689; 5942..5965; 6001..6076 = 1.0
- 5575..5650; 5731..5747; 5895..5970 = -1.9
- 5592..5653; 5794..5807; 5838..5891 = -2.2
